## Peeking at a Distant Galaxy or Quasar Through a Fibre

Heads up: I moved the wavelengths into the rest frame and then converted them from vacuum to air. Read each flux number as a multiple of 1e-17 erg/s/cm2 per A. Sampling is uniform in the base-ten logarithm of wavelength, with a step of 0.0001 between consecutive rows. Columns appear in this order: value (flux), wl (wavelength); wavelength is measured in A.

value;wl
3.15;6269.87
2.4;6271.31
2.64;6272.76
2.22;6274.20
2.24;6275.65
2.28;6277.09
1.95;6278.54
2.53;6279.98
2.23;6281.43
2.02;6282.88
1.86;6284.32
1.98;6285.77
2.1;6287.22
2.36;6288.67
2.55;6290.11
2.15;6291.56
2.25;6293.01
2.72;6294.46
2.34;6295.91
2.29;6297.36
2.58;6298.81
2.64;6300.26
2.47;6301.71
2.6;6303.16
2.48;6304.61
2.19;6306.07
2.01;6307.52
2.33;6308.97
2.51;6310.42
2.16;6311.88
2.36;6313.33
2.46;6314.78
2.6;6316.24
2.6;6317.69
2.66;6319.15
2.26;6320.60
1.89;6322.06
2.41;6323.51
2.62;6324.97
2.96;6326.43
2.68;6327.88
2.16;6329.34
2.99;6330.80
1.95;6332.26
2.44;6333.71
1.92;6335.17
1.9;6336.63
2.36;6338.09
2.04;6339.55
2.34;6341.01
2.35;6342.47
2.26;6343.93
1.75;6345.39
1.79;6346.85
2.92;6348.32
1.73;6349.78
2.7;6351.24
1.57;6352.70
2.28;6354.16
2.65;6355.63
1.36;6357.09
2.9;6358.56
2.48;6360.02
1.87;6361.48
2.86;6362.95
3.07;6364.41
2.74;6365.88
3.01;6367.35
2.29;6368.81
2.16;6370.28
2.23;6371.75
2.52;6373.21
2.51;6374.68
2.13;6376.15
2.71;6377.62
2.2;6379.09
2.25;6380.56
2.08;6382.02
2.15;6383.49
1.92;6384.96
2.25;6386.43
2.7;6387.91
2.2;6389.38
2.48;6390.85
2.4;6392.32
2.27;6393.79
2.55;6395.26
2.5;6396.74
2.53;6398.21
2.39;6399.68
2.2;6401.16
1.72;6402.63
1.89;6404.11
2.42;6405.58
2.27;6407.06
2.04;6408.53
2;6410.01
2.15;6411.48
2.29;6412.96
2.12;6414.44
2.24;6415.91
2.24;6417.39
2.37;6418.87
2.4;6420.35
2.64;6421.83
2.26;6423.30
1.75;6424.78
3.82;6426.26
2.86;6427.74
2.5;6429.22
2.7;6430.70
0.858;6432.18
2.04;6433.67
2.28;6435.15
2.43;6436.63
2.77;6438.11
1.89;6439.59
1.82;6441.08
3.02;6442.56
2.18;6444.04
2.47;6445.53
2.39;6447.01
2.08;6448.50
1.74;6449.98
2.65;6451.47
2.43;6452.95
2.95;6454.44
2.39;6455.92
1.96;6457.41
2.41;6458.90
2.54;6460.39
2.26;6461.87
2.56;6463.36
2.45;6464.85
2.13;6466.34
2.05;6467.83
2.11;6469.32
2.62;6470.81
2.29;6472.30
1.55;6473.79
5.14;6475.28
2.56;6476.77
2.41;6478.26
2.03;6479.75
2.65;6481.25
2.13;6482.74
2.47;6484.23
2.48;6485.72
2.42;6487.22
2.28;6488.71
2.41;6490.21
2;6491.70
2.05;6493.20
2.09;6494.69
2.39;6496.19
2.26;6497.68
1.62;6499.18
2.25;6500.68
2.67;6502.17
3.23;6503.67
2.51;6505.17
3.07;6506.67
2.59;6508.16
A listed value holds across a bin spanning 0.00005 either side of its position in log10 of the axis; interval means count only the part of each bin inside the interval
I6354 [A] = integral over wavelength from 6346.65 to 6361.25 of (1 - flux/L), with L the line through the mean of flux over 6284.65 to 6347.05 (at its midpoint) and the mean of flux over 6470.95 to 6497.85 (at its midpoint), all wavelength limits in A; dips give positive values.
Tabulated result 0.7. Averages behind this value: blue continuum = 2.34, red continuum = 2.43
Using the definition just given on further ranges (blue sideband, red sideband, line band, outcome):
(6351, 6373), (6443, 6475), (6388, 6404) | 0.43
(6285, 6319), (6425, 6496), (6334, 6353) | 1.90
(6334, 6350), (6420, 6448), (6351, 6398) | -3.17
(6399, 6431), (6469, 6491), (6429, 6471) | 2.30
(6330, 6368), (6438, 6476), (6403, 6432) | 0.56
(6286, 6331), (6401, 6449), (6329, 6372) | 1.15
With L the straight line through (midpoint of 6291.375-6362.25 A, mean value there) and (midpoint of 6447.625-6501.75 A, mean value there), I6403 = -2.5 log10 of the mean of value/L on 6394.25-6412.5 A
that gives 0.06 mag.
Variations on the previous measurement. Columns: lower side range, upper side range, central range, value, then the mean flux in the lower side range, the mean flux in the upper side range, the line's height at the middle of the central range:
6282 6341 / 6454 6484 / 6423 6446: 0.04 mag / 2.35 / 2.45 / 2.43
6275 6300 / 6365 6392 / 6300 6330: -0.06 mag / 2.27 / 2.37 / 2.3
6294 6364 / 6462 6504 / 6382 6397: 0.02 mag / 2.34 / 2.39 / 2.36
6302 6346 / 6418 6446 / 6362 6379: -0.08 mag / 2.34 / 2.37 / 2.36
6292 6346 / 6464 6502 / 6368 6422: 0.04 mag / 2.37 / 2.36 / 2.36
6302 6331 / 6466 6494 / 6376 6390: 0.08 mag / 2.44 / 2.41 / 2.43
